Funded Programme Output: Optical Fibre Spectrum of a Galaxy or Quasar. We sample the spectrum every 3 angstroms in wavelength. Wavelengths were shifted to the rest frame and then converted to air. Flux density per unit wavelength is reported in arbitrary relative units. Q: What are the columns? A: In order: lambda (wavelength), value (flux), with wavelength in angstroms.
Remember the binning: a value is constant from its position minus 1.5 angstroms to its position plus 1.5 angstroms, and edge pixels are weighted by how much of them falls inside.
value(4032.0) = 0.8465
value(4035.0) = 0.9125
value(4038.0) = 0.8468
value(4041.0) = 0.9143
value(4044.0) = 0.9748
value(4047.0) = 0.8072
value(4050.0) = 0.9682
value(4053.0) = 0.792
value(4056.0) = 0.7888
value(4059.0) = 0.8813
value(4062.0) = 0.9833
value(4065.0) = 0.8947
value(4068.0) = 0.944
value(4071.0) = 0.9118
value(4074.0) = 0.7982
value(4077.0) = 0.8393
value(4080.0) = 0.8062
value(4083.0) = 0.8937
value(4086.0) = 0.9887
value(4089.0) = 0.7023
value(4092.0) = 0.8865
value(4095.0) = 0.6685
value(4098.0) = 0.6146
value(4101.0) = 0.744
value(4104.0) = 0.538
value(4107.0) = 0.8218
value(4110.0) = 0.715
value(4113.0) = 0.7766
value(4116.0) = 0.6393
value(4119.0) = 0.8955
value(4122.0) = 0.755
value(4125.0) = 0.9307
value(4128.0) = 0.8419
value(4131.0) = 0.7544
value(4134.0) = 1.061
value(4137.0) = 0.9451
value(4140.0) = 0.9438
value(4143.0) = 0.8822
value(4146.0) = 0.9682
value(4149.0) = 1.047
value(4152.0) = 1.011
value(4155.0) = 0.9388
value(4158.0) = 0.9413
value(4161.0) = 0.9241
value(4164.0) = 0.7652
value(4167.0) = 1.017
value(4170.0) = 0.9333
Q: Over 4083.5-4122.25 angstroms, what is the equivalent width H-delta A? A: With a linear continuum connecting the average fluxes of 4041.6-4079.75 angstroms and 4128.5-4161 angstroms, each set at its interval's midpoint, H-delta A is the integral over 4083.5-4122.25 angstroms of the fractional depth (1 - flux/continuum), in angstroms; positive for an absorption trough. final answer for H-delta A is 6.8 angstroms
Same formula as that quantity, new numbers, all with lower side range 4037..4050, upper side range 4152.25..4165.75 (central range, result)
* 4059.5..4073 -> -0.4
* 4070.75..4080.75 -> 0.7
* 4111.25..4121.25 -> 1.5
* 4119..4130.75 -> 0.8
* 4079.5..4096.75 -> 1.5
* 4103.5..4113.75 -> 2.0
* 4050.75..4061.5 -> 0.6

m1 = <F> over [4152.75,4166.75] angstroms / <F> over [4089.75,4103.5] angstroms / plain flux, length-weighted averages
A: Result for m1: 1.28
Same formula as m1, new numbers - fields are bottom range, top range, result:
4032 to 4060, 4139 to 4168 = 1.08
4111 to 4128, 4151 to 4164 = 1.16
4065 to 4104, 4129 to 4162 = 1.17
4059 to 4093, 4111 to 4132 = 0.91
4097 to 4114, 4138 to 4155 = 1.38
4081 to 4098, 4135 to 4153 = 1.20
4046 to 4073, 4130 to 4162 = 1.07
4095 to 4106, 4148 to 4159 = 1.52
